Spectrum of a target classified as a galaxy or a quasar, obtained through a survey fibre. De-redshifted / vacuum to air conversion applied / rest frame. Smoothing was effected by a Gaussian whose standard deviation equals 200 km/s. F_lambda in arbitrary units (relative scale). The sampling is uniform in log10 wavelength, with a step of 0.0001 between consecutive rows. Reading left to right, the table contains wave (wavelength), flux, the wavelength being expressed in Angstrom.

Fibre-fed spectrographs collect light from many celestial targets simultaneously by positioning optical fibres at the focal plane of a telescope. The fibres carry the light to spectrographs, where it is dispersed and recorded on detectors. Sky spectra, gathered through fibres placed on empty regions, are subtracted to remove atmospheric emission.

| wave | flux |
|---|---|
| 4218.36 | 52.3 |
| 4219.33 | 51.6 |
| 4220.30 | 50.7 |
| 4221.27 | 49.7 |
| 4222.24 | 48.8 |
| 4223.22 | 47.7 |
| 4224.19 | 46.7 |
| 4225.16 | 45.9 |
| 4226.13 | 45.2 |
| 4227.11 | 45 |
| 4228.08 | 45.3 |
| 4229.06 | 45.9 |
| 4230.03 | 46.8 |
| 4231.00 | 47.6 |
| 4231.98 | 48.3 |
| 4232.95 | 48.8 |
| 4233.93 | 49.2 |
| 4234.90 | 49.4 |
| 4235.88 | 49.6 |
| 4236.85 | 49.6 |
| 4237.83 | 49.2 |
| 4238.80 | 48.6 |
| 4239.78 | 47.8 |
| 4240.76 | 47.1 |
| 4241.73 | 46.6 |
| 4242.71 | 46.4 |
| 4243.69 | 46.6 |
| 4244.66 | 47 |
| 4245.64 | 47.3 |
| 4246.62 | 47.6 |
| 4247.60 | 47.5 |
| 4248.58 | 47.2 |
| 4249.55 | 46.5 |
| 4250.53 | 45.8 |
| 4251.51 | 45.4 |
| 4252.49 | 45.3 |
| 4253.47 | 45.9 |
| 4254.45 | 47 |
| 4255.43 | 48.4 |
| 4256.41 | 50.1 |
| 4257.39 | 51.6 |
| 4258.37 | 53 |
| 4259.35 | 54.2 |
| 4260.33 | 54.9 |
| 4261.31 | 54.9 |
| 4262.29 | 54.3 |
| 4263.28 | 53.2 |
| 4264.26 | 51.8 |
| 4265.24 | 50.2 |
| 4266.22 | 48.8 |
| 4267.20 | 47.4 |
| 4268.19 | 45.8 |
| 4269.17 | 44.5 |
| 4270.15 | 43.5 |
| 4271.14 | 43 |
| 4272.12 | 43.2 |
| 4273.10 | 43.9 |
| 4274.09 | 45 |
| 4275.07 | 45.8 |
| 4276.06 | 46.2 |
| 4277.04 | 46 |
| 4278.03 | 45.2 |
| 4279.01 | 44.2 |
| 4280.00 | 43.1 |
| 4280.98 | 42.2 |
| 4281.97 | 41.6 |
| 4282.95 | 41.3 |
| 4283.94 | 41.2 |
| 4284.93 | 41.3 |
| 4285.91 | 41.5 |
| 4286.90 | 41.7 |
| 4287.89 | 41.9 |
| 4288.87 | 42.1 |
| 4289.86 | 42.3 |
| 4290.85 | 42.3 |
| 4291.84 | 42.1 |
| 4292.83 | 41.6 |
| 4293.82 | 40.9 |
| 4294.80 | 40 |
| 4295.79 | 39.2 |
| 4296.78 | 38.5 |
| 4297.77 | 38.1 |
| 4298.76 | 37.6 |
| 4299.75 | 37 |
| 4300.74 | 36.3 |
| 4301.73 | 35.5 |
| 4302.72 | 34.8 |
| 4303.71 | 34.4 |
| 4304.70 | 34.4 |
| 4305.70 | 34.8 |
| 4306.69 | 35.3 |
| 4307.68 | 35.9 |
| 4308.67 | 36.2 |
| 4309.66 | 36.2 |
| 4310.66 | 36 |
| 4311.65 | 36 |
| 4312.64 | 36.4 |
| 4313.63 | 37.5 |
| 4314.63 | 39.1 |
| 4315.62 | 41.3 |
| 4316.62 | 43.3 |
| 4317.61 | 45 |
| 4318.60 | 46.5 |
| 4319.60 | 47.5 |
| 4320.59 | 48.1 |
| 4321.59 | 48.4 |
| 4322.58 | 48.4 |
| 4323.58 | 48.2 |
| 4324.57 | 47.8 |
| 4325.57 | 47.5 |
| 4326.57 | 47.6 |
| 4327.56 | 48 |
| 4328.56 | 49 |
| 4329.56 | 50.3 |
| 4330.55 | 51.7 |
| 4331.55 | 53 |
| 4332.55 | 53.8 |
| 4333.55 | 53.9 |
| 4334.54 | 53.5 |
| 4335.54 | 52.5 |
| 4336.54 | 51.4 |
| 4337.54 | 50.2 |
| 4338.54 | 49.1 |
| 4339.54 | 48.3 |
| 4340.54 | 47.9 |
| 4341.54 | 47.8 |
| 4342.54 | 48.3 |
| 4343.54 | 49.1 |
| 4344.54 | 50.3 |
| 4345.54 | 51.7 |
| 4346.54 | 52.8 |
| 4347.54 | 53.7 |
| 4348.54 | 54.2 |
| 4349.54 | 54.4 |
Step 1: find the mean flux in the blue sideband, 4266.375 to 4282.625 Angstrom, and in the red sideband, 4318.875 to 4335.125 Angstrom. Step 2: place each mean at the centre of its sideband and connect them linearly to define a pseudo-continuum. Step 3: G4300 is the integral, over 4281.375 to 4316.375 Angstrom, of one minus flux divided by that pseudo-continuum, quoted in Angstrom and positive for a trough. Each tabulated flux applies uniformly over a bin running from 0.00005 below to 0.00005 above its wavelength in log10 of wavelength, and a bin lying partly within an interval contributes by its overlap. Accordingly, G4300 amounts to 6.1 Angstrom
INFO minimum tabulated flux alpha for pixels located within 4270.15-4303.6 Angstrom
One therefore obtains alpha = 34.8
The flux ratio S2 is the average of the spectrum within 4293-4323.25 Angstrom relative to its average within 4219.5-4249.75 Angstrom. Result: 0.83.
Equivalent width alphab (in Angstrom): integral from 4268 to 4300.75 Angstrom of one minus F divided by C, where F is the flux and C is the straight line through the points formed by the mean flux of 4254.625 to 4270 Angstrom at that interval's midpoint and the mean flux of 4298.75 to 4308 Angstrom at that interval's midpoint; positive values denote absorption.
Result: 0.2 Angstrom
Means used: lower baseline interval 50.6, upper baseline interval 35.5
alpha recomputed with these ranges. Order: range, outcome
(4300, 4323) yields 34.4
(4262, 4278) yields 43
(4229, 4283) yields 41.3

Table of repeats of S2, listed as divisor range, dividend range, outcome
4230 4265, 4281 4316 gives 0.79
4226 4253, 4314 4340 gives 1.03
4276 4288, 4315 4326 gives 1.09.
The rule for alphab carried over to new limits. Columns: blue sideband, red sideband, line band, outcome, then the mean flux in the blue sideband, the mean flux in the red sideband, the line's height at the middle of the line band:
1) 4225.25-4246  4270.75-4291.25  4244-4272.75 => -2.0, 47.5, 43.1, 45.3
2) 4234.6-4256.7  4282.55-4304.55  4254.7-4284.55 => -2.5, 47.4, 39.5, 43.5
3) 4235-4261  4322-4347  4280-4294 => 2.1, 48.4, 50.1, 49.1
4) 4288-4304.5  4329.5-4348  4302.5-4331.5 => 1.6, 38.9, 51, 44.8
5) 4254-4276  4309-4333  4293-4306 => 2.6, 48.8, 45.2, 46.6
